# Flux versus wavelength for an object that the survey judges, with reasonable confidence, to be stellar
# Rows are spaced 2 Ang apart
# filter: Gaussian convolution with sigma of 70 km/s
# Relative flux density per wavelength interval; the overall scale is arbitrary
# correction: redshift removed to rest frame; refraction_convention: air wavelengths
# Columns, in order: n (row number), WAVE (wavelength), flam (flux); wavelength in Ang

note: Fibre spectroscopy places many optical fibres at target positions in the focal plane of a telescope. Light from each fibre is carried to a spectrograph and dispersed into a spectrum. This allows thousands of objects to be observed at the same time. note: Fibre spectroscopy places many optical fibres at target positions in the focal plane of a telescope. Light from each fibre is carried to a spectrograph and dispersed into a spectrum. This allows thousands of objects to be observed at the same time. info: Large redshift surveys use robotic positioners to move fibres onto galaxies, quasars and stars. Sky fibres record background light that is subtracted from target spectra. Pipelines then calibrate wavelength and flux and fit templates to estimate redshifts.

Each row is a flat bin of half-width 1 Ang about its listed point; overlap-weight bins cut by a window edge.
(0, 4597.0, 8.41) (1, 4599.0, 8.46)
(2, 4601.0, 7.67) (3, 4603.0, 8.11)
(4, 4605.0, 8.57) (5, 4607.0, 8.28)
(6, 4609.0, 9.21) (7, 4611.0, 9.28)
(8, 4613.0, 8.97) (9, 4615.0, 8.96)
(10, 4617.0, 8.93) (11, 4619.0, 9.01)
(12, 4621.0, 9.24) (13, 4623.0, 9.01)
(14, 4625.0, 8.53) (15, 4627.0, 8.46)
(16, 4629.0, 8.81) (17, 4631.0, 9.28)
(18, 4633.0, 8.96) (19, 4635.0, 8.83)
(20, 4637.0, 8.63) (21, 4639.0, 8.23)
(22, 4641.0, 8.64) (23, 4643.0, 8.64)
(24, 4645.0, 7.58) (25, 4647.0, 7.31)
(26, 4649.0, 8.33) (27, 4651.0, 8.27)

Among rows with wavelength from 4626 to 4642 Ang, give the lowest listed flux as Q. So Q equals 8.23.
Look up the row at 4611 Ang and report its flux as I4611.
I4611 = 9.28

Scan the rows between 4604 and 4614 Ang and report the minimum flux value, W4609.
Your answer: 8.28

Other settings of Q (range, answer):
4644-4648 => 7.31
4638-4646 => 7.58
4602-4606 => 8.11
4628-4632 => 8.81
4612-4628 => 8.46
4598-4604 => 7.67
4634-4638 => 8.63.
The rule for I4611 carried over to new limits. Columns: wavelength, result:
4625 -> 8.53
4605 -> 8.57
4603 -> 8.11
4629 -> 8.81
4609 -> 9.21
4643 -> 8.64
